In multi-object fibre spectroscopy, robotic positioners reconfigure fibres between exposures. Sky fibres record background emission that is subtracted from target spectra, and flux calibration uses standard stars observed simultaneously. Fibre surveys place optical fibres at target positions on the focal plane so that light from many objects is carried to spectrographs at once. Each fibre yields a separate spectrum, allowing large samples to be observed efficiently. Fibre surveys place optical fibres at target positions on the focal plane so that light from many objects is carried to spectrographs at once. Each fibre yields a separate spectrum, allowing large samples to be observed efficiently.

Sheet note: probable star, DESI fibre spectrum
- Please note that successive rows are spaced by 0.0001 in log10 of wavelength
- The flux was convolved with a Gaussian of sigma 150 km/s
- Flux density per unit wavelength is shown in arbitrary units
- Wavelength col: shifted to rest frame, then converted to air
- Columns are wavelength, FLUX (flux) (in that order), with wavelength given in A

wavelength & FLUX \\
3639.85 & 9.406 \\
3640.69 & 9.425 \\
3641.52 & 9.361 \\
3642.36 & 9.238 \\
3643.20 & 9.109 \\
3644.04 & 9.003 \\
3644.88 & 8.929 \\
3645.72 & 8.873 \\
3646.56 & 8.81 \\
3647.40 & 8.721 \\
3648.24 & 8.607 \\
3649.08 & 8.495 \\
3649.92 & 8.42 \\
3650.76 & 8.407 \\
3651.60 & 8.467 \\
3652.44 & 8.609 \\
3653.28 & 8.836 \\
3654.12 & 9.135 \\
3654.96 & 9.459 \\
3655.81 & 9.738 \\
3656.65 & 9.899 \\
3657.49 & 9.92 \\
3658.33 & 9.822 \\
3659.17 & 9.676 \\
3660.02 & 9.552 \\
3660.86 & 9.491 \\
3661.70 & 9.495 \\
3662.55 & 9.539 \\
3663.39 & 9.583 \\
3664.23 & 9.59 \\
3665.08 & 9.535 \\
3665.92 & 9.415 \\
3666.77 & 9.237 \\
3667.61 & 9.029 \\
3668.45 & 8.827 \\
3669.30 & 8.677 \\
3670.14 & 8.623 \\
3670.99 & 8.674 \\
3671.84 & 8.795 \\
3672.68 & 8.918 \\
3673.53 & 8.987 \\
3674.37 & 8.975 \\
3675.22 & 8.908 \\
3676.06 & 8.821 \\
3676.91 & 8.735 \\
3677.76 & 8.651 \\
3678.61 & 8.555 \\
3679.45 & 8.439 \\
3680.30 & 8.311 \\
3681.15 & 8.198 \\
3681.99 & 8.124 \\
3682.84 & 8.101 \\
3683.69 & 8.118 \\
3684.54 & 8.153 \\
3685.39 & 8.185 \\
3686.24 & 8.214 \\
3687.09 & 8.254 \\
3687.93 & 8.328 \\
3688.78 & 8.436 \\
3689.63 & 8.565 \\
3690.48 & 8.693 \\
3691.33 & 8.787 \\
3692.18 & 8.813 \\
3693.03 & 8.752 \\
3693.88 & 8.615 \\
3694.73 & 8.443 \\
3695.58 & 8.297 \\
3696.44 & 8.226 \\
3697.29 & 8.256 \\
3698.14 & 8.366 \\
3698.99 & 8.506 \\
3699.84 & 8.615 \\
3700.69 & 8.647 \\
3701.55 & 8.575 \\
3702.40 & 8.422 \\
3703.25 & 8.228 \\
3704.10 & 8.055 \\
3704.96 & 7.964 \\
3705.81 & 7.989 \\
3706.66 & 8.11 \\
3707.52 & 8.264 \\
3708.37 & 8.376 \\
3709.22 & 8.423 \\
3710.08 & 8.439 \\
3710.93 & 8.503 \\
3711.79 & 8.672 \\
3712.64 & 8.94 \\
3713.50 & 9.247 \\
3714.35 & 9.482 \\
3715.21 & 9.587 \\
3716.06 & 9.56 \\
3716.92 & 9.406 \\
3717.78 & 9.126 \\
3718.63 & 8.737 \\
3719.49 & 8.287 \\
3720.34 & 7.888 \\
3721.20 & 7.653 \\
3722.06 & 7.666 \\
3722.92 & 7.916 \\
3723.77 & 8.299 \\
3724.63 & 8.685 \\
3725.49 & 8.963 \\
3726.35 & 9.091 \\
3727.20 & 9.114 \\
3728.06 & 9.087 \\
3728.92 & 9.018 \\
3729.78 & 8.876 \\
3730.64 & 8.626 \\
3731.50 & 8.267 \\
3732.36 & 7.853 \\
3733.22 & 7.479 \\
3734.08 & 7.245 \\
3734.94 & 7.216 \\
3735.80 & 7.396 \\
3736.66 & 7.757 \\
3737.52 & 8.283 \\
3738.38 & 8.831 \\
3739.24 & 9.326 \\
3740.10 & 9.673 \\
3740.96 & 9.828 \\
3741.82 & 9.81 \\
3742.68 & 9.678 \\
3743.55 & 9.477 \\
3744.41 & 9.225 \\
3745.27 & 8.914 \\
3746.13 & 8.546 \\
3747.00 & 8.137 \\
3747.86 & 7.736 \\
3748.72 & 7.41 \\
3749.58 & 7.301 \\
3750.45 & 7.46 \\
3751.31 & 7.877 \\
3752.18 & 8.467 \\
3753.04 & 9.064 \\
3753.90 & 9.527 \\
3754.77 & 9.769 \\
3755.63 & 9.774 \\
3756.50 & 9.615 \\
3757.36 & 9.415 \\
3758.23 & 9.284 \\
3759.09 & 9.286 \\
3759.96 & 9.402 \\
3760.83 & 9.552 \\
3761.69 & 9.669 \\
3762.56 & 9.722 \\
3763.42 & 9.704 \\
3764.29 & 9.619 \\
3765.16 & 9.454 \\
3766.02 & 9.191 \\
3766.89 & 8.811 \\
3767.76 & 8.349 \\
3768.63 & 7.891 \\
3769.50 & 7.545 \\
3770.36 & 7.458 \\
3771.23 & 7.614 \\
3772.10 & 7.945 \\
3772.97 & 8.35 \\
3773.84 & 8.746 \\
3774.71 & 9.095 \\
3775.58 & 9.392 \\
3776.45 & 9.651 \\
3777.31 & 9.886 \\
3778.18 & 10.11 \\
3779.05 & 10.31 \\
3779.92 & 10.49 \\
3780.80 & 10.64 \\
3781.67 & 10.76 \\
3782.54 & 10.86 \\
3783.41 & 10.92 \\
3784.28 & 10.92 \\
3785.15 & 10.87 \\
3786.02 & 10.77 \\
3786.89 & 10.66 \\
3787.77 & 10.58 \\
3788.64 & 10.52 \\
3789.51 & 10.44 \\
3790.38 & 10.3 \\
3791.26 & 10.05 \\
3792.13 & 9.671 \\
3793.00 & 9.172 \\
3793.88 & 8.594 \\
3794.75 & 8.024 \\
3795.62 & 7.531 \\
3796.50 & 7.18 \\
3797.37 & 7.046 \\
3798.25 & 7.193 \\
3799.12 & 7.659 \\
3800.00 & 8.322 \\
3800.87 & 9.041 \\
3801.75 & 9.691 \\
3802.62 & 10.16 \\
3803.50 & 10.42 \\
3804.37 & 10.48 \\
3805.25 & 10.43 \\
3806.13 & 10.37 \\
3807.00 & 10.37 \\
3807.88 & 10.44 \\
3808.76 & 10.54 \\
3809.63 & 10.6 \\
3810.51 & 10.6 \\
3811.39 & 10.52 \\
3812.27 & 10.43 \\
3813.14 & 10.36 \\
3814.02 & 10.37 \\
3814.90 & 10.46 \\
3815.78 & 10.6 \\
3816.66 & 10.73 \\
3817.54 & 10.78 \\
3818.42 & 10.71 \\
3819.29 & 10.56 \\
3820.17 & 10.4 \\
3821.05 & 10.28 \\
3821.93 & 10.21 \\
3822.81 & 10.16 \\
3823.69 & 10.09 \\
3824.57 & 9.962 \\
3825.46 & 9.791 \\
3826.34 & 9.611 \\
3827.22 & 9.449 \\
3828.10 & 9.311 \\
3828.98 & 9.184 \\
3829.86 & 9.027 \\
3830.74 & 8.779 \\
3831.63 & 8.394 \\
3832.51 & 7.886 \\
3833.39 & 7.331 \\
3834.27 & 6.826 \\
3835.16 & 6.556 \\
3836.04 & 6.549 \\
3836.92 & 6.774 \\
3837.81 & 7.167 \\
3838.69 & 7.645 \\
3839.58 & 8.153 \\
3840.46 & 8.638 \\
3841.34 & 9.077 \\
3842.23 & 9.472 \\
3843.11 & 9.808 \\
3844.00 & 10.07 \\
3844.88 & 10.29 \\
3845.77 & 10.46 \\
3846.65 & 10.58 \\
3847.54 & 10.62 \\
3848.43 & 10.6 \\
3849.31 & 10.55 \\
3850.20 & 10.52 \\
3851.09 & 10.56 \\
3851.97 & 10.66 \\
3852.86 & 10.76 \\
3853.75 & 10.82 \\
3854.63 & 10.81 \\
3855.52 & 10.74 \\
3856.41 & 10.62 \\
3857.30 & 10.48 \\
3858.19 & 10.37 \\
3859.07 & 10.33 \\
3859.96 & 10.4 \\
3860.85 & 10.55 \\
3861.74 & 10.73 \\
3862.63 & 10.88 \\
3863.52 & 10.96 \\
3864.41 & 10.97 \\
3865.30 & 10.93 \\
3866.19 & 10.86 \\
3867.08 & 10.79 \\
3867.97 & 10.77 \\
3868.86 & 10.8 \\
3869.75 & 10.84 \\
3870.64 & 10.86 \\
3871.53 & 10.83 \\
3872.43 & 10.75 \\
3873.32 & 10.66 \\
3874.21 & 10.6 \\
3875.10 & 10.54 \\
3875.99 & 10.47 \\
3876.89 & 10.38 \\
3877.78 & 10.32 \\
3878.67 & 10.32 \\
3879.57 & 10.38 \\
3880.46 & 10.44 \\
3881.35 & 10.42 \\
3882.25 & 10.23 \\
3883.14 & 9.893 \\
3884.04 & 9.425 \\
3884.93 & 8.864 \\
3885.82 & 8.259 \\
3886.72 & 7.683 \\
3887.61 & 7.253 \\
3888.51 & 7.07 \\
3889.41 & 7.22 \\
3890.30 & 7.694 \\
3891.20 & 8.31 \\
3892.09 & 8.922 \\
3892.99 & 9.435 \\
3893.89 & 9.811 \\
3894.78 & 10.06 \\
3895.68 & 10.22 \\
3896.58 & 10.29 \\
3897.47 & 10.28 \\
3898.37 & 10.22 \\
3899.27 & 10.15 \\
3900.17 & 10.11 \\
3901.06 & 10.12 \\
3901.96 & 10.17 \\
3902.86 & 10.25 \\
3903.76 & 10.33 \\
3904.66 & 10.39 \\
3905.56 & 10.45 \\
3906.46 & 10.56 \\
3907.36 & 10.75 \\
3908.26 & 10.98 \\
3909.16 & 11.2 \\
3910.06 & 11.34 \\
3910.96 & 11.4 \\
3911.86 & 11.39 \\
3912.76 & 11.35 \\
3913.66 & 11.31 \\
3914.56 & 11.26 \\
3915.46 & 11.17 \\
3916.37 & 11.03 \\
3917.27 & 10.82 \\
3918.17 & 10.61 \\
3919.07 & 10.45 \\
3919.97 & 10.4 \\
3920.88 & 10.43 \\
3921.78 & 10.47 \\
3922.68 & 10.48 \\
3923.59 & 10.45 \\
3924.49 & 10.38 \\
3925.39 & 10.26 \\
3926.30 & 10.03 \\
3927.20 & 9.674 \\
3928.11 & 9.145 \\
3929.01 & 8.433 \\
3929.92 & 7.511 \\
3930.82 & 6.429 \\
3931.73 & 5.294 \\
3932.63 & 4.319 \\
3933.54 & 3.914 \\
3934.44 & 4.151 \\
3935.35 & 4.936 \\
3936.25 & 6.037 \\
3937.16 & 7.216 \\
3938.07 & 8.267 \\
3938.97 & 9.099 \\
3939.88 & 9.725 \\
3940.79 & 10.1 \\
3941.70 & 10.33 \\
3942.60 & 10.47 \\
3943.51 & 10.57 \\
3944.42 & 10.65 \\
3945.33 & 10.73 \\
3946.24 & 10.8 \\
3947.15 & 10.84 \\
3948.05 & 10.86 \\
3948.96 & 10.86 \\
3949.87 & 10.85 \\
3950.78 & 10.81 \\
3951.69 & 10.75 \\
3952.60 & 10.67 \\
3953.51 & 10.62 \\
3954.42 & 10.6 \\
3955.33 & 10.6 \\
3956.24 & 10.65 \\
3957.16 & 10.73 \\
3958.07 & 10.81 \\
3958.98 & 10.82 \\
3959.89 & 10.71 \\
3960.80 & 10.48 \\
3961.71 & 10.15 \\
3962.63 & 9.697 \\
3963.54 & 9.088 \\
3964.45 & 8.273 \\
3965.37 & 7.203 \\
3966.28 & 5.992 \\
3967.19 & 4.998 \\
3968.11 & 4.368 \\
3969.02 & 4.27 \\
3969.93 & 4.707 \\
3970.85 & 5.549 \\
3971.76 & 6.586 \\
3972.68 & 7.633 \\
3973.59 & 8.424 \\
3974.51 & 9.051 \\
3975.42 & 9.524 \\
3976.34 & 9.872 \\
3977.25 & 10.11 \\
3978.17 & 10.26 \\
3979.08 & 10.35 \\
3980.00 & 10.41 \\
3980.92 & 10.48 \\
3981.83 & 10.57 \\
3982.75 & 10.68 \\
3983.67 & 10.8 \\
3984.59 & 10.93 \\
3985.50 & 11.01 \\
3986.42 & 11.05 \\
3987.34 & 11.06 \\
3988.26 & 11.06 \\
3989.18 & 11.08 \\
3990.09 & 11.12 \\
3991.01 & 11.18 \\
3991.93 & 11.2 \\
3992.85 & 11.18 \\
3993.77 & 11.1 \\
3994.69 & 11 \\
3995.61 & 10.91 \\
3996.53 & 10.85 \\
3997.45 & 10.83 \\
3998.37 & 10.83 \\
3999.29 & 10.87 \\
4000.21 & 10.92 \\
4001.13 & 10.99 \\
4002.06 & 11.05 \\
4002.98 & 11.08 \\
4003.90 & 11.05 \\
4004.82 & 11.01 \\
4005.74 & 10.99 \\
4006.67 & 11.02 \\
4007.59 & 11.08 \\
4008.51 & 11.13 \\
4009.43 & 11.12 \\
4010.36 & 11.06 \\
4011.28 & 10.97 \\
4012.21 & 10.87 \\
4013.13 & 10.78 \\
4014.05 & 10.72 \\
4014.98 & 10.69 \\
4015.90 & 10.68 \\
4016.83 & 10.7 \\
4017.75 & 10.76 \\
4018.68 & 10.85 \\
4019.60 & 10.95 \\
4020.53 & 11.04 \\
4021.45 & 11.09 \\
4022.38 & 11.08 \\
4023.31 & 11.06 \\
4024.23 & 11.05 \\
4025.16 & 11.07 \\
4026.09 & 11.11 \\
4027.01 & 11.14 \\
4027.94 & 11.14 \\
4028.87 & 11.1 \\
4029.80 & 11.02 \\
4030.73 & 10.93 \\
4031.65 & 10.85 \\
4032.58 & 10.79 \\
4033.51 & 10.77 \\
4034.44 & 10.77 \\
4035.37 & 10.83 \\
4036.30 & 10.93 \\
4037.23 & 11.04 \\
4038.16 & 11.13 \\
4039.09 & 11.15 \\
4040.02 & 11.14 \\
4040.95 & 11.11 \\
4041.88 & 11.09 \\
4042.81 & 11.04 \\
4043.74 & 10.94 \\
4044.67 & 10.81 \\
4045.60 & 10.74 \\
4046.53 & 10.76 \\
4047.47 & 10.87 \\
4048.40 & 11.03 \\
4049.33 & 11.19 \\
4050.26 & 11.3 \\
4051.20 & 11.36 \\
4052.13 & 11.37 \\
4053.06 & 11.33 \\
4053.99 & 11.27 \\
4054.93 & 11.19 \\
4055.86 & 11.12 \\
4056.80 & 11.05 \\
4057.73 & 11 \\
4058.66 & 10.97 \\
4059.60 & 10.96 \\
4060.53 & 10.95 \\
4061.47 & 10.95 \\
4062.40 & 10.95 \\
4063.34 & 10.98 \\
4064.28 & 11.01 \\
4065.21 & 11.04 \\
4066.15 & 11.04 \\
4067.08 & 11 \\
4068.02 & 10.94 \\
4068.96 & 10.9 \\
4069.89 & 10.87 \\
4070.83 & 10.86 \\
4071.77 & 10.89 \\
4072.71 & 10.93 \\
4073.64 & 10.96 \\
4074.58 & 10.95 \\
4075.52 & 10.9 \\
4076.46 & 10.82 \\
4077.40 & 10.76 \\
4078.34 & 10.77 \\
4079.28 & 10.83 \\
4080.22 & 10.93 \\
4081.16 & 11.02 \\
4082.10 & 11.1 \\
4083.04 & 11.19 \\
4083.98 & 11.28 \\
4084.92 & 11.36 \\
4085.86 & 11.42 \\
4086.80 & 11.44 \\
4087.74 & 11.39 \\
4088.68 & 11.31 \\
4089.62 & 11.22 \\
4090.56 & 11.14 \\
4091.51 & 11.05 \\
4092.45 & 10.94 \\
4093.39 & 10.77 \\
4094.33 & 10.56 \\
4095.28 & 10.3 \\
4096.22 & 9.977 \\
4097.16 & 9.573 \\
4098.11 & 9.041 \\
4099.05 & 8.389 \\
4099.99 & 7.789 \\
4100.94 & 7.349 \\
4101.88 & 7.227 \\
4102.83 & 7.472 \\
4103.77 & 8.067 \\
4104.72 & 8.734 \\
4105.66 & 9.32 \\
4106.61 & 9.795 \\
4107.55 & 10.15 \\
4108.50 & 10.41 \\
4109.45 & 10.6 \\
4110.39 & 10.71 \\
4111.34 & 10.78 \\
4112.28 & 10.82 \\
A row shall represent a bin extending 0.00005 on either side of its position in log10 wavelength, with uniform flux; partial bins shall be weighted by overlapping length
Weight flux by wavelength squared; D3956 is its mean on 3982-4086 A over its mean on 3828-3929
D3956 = 1.2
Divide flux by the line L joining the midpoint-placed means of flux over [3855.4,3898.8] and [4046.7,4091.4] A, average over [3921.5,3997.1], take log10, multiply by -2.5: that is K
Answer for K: 0.122 mag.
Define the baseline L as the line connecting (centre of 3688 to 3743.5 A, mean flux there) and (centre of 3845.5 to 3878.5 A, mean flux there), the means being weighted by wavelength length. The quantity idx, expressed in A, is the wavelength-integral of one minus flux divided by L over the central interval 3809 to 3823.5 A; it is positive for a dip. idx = -0.69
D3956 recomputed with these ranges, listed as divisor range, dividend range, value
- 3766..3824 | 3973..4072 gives 1.26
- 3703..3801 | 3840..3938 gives 1.18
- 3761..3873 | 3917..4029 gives 1.10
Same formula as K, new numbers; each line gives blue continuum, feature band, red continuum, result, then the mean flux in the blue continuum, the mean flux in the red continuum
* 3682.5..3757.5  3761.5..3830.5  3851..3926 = -0.04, 8.55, 10.3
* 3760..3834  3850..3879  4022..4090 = -0.07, 9.59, 11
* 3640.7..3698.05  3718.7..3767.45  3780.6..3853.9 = 0.06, 8.84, 9.64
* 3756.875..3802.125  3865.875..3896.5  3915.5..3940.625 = -0.11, 9.29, 8.57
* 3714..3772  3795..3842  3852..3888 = 0.05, 8.71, 10.3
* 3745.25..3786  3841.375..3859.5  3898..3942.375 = -0.12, 9.18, 9.5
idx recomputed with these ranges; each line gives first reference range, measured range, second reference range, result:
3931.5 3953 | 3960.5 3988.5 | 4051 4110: 1.3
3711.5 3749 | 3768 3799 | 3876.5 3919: -0.8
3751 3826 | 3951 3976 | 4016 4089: 4.5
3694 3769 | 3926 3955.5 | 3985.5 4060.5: 4.1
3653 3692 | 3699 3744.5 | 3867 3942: 2.3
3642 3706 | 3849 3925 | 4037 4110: -4.2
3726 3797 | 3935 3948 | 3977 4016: 1.4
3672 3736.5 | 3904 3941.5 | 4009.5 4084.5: 2.6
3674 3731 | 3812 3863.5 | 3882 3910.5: -2.4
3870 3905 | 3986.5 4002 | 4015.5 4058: -0.5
